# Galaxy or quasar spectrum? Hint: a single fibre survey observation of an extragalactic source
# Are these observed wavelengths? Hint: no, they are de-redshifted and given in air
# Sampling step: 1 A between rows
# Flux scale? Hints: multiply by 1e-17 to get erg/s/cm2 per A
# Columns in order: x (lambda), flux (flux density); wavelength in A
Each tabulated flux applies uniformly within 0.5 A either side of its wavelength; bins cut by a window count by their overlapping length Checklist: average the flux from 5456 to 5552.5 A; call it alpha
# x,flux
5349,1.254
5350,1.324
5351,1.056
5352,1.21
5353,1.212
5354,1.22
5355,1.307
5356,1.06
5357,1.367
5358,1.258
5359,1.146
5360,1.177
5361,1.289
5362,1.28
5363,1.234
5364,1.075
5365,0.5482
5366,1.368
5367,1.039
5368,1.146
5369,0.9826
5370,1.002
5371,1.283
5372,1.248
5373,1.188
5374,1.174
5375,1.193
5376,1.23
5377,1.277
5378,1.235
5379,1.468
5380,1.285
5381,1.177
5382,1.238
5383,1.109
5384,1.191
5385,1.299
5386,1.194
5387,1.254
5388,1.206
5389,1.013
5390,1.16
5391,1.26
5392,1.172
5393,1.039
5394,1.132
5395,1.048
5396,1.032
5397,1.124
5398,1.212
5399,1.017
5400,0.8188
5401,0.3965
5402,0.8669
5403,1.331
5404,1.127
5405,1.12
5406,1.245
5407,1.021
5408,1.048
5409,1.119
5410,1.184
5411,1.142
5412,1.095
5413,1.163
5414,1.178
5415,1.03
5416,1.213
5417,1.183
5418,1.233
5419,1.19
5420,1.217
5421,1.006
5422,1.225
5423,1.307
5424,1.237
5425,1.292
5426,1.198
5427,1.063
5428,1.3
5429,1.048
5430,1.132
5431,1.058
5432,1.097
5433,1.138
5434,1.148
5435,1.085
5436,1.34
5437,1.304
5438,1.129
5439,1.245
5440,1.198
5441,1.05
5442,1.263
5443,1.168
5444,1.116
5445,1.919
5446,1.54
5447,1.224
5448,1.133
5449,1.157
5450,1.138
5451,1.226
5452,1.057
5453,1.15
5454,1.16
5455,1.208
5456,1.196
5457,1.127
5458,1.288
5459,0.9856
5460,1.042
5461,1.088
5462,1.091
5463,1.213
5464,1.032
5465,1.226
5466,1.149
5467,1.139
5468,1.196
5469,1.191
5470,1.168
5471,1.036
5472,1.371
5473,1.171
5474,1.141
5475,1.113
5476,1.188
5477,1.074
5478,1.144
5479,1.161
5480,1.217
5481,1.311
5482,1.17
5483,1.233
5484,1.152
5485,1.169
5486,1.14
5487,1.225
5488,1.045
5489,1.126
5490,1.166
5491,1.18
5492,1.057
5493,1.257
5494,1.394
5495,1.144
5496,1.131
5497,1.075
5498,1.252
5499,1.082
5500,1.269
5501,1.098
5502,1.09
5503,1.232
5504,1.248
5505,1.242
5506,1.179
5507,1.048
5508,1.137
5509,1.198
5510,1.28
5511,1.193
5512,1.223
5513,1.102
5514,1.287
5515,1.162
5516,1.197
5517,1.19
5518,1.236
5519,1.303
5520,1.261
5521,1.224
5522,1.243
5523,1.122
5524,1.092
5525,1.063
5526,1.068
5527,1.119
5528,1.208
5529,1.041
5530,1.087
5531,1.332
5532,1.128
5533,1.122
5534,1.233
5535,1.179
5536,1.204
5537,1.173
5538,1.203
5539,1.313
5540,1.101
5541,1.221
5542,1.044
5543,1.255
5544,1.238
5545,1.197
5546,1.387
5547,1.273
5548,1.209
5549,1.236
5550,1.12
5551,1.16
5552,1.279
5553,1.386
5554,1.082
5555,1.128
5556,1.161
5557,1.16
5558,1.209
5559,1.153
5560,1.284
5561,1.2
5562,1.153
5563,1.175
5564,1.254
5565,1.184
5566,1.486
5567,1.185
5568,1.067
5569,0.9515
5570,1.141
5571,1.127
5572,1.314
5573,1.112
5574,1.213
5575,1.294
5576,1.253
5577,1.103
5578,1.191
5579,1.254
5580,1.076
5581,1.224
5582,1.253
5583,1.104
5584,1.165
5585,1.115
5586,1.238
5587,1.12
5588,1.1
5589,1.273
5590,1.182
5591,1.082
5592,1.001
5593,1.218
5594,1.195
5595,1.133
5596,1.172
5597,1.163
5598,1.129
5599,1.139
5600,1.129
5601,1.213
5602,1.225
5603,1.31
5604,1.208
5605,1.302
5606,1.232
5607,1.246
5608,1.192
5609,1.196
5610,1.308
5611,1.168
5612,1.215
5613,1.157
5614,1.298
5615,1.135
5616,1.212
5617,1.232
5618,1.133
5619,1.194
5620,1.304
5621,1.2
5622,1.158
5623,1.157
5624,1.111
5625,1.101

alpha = 1.18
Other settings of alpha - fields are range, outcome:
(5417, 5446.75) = 1.21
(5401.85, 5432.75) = 1.15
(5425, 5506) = 1.18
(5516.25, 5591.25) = 1.19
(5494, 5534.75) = 1.18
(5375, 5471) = 1.16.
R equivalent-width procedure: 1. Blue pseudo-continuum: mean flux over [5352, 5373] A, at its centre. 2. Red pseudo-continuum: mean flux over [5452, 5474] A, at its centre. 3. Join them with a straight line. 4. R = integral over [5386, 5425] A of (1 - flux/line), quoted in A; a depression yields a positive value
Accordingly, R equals 1.4 A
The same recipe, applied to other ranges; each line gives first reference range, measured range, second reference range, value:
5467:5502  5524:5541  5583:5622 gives 0.2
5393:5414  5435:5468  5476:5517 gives -2.1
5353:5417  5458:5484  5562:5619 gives 0.1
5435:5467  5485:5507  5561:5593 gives 0.3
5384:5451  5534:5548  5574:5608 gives -0.5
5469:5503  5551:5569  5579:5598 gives -0.6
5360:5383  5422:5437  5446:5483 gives -0.1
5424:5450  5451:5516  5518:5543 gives 1.4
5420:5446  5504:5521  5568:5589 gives -0.3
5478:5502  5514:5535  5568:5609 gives 0.0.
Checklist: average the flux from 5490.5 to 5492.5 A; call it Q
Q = 1.12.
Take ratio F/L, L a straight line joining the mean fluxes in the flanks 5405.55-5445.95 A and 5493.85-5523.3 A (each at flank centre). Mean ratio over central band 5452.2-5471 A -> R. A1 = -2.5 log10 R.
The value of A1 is 0.044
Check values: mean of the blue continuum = 1.19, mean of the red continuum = 1.19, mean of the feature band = 1.14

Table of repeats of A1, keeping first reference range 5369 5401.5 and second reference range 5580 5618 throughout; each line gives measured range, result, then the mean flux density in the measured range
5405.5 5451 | -0.03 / 1.19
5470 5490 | 0.00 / 1.17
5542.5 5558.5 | -0.04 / 1.22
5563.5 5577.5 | -0.01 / 1.19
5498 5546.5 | -0.01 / 1.19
